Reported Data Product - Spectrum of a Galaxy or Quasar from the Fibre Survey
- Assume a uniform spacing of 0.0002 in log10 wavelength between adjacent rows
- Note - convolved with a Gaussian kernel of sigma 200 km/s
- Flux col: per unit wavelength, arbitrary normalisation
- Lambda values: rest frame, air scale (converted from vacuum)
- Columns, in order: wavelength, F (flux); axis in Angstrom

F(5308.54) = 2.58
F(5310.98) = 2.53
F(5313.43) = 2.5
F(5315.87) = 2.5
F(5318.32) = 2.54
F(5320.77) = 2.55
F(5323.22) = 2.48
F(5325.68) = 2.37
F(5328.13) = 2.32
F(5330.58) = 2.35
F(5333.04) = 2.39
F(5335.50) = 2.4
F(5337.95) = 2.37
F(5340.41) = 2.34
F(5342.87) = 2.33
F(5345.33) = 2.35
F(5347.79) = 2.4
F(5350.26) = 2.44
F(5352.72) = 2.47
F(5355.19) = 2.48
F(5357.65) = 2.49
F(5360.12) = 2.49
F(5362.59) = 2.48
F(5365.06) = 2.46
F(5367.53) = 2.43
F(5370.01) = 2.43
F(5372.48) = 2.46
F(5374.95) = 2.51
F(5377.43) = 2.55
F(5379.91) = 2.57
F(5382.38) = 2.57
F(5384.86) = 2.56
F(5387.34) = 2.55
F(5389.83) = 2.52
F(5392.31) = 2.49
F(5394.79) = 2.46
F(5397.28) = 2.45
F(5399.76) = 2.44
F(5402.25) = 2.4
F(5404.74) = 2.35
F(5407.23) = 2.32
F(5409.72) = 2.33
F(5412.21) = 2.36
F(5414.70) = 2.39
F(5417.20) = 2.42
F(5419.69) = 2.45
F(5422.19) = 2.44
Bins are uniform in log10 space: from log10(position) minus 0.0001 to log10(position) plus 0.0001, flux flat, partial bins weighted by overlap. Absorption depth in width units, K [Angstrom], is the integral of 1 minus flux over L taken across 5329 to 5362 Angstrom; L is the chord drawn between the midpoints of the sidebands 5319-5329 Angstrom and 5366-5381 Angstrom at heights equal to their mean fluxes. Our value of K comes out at 0.7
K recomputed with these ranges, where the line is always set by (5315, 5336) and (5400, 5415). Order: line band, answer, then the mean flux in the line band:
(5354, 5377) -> -0.7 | 2.47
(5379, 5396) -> -1.1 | 2.53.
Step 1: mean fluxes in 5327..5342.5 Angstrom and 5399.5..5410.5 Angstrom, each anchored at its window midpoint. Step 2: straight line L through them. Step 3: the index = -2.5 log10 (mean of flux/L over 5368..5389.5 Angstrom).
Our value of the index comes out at -0.07 mag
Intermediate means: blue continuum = 2.36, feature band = 2.52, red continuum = 2.36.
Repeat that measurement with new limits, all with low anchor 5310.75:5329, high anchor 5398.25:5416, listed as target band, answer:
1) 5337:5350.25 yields 0.04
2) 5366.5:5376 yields -0.02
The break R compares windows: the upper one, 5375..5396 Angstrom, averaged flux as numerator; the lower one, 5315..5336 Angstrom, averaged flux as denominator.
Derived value 1.0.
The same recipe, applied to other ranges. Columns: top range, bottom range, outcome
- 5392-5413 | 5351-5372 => 0.97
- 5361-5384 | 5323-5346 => 1.06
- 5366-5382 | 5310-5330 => 1.01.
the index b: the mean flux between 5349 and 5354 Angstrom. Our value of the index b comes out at 2.45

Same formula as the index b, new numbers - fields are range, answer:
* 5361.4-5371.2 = 2.45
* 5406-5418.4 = 2.36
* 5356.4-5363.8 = 2.49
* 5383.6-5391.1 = 2.54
